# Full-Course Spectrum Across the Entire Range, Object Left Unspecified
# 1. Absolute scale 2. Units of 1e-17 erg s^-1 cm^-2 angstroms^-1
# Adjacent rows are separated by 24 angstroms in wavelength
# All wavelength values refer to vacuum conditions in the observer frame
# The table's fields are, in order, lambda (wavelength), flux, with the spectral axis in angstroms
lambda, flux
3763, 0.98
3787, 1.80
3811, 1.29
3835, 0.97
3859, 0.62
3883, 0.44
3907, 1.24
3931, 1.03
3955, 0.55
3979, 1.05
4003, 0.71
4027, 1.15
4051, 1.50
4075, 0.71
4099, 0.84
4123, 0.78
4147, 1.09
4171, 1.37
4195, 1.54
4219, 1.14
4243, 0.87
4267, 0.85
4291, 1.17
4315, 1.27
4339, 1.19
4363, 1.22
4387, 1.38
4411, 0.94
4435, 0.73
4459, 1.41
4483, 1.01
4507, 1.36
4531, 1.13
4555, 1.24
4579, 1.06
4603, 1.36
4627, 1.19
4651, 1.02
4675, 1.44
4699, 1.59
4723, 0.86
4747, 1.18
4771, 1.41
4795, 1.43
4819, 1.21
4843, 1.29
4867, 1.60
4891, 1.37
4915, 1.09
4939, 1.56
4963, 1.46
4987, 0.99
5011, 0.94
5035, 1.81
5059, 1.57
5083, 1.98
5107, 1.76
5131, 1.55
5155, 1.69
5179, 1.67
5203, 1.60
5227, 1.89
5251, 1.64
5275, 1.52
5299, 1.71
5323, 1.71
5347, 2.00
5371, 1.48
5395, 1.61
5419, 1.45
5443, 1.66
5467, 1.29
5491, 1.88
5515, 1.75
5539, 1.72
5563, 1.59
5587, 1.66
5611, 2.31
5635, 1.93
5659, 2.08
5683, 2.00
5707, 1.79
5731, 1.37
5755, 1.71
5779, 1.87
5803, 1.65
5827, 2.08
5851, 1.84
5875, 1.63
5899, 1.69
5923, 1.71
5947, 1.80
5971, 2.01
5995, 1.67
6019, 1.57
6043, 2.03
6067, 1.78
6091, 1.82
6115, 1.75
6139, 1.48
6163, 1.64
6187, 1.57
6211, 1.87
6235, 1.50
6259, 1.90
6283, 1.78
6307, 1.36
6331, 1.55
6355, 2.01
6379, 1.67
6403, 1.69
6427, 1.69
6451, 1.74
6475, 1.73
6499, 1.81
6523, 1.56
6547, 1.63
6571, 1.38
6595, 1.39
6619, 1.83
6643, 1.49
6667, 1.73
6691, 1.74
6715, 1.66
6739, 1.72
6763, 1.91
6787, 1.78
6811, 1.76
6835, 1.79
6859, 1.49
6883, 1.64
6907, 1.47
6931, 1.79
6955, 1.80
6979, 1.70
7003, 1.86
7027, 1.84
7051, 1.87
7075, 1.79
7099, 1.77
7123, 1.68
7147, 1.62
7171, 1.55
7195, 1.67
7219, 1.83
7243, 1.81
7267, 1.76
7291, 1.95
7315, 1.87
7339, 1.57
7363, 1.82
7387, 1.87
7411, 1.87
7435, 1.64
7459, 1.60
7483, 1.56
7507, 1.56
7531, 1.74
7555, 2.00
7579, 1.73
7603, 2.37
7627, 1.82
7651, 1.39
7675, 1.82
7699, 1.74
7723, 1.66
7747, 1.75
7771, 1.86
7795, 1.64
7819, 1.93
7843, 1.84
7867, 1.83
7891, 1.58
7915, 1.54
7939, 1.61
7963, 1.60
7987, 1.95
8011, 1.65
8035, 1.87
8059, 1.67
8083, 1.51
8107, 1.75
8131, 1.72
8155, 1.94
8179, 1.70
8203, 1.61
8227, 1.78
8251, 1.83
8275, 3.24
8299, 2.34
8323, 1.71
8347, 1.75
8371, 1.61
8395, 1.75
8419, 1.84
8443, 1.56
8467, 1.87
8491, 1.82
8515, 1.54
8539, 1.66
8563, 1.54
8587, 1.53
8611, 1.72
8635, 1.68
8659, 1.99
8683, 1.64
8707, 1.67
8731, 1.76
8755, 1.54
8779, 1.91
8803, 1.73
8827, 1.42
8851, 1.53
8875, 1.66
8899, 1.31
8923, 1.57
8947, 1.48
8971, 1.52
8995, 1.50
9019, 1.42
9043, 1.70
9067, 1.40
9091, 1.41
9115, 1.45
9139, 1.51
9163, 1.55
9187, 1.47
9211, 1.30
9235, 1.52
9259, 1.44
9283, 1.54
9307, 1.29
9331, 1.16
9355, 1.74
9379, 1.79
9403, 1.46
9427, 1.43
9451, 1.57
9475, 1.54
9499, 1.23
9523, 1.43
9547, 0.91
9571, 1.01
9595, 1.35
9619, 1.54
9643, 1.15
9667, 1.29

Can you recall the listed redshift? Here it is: 0.26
